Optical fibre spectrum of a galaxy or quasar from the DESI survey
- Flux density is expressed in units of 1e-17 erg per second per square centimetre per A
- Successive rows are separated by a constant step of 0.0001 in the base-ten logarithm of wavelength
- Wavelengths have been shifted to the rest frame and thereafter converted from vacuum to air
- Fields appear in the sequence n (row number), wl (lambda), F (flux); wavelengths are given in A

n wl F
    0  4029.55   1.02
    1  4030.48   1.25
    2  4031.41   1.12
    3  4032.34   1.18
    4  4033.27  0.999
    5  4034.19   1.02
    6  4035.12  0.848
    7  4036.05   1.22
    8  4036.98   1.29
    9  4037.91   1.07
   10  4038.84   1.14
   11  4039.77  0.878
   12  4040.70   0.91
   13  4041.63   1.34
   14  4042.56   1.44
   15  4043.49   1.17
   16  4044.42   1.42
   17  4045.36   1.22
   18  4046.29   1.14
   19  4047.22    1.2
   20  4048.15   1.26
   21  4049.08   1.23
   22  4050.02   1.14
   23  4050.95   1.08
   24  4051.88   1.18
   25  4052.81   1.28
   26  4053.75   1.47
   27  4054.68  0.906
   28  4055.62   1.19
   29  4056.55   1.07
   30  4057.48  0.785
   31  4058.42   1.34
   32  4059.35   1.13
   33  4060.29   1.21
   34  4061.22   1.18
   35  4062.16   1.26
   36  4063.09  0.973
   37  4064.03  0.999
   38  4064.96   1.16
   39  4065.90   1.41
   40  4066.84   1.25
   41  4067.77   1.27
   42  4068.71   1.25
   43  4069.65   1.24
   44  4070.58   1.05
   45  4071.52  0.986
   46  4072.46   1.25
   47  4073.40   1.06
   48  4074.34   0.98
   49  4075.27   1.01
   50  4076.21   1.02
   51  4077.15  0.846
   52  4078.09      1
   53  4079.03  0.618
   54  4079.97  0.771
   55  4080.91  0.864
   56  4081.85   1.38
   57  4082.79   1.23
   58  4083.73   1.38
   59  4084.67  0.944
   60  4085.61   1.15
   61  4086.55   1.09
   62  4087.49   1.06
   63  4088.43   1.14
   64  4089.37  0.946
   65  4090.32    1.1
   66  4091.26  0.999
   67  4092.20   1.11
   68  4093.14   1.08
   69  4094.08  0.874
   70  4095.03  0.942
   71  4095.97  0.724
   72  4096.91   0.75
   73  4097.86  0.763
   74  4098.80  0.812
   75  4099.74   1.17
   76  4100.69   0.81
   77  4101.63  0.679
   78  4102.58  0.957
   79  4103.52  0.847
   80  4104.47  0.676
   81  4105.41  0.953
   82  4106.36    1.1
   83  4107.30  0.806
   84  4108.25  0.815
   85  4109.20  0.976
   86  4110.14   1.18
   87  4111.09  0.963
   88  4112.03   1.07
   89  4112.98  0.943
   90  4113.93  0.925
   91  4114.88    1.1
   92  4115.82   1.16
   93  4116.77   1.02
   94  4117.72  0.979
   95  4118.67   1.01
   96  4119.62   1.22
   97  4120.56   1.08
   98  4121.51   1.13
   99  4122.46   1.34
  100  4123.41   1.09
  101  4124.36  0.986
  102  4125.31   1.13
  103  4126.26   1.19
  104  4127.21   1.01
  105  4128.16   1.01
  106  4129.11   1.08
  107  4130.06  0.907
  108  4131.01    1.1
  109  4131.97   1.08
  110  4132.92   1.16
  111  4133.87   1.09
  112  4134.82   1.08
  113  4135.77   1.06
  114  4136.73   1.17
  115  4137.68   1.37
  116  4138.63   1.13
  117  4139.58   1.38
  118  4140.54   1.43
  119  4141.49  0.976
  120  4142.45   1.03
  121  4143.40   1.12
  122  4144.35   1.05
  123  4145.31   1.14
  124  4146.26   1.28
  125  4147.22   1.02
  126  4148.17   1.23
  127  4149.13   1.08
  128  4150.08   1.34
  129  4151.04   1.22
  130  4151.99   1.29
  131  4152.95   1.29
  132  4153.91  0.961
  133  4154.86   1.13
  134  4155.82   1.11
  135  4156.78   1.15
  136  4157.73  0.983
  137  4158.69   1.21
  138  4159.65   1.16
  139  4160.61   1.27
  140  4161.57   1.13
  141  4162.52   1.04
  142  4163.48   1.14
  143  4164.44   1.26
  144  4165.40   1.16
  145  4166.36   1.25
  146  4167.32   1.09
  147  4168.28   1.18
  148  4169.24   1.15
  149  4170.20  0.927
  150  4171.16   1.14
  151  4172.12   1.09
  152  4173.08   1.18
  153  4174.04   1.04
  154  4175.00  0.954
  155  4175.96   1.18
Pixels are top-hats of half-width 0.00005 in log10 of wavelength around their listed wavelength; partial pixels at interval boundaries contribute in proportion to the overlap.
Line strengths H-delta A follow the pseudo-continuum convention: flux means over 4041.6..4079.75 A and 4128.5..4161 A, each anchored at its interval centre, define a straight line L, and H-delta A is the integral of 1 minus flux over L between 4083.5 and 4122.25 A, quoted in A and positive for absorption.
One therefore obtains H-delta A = 5.4 A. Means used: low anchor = 1.14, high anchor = 1.15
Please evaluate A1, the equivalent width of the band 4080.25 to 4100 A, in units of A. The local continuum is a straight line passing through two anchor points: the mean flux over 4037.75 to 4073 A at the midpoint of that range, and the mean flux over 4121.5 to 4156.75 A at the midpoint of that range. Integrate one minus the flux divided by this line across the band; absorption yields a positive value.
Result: 2.4 A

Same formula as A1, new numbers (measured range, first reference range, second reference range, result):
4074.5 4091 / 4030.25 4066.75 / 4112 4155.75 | 1.61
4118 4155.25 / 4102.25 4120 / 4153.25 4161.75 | -2.68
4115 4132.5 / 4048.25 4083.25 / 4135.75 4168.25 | 0.97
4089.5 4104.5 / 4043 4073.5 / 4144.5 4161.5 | 3.46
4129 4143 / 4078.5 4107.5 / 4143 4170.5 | -0.61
